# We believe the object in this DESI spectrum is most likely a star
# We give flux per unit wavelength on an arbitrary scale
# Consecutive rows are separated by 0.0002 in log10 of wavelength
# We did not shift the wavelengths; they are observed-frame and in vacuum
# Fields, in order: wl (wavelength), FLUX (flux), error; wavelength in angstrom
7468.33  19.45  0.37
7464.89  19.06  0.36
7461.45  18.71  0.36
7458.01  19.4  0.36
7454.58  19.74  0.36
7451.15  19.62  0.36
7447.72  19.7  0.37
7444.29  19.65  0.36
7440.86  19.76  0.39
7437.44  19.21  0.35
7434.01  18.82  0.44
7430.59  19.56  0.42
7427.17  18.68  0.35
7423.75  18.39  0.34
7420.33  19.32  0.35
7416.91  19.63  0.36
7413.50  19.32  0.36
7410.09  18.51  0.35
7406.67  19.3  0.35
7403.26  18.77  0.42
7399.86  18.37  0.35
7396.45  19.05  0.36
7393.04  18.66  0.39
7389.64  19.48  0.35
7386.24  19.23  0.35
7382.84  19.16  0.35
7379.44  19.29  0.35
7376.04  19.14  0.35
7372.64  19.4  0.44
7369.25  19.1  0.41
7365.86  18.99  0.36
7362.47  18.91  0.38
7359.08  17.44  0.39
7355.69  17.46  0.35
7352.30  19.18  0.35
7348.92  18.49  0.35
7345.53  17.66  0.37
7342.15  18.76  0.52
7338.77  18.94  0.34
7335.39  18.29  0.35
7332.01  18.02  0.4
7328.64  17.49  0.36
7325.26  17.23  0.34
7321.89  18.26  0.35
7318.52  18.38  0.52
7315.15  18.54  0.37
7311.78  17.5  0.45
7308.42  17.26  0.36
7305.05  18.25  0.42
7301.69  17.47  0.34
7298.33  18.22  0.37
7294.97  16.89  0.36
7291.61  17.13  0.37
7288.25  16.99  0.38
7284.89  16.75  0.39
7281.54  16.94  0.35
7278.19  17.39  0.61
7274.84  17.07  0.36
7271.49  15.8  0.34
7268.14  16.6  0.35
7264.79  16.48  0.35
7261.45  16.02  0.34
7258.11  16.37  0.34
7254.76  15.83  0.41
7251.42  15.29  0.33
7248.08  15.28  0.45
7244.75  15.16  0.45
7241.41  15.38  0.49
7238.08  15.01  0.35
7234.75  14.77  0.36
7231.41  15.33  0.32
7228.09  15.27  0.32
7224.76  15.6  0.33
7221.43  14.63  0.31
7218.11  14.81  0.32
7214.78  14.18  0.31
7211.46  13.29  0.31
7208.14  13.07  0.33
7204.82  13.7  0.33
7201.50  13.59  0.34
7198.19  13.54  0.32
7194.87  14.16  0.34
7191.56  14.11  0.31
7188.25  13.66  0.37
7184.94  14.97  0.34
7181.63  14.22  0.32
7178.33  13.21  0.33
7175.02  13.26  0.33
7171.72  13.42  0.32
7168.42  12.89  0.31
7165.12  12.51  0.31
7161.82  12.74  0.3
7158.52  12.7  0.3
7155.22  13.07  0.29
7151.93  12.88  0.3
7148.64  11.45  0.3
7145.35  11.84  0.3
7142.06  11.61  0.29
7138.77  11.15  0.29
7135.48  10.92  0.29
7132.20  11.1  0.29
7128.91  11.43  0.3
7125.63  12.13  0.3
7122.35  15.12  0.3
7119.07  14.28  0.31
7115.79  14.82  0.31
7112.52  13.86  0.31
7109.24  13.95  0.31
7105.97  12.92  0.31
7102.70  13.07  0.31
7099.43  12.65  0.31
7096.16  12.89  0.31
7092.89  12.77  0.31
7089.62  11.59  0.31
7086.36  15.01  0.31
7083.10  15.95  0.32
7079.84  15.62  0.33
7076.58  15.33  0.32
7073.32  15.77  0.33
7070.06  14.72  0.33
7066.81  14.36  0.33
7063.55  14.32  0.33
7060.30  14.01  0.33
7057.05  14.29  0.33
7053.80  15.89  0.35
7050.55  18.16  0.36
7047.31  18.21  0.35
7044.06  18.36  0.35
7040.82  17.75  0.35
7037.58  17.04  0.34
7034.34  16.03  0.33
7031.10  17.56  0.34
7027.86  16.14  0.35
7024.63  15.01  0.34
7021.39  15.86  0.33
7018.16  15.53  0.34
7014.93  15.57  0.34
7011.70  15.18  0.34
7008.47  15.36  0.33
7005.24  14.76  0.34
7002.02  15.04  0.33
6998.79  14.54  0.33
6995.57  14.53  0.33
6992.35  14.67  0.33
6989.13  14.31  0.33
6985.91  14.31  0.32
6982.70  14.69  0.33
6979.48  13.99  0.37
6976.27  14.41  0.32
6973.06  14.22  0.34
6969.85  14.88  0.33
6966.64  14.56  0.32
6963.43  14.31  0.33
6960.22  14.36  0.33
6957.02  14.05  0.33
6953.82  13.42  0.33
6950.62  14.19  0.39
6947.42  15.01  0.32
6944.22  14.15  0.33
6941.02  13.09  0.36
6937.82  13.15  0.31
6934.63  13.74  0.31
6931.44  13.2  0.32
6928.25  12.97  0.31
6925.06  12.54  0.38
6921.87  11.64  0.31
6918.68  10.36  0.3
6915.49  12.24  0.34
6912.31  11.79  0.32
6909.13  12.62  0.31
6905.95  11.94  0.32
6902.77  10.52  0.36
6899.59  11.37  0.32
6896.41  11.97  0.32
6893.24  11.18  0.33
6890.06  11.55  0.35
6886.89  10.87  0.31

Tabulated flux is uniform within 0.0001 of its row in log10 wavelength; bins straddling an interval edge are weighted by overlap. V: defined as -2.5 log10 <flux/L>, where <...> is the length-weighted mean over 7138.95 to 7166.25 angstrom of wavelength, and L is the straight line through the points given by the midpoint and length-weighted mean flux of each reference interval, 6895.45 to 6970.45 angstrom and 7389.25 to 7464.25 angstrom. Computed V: 0.27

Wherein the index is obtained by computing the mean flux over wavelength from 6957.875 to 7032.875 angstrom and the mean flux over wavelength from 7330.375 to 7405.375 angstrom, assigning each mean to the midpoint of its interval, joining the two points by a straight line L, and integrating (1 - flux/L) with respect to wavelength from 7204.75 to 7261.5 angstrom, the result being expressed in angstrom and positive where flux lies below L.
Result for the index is 7.88 angstrom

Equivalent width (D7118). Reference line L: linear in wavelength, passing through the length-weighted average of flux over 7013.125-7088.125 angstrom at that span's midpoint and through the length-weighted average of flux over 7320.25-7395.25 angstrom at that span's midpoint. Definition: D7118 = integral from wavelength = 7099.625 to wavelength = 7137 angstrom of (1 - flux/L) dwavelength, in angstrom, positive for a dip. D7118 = 7.8 angstrom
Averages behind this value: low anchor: 15.9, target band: 13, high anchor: 18.6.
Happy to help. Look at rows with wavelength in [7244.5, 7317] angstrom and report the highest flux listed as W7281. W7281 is 18.54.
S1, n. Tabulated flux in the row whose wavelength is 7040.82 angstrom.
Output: 17.75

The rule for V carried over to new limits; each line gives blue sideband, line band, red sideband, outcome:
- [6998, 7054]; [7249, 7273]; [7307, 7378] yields 0.113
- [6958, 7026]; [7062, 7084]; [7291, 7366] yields 0.030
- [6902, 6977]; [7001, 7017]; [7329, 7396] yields -0.078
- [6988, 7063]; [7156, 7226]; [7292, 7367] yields 0.236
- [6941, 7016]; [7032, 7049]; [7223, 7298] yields -0.177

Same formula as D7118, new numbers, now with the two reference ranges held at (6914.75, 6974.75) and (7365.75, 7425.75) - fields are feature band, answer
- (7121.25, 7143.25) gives 5.5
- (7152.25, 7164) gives 2.4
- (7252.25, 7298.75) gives 2.4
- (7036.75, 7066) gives -3.1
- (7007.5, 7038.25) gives -3.1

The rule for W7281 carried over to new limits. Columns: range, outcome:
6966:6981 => 14.88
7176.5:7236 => 15.6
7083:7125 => 15.95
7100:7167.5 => 15.12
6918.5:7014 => 15.36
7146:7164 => 13.07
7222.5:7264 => 16.37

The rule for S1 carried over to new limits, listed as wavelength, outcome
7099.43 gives 12.65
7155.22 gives 13.07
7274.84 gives 17.07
